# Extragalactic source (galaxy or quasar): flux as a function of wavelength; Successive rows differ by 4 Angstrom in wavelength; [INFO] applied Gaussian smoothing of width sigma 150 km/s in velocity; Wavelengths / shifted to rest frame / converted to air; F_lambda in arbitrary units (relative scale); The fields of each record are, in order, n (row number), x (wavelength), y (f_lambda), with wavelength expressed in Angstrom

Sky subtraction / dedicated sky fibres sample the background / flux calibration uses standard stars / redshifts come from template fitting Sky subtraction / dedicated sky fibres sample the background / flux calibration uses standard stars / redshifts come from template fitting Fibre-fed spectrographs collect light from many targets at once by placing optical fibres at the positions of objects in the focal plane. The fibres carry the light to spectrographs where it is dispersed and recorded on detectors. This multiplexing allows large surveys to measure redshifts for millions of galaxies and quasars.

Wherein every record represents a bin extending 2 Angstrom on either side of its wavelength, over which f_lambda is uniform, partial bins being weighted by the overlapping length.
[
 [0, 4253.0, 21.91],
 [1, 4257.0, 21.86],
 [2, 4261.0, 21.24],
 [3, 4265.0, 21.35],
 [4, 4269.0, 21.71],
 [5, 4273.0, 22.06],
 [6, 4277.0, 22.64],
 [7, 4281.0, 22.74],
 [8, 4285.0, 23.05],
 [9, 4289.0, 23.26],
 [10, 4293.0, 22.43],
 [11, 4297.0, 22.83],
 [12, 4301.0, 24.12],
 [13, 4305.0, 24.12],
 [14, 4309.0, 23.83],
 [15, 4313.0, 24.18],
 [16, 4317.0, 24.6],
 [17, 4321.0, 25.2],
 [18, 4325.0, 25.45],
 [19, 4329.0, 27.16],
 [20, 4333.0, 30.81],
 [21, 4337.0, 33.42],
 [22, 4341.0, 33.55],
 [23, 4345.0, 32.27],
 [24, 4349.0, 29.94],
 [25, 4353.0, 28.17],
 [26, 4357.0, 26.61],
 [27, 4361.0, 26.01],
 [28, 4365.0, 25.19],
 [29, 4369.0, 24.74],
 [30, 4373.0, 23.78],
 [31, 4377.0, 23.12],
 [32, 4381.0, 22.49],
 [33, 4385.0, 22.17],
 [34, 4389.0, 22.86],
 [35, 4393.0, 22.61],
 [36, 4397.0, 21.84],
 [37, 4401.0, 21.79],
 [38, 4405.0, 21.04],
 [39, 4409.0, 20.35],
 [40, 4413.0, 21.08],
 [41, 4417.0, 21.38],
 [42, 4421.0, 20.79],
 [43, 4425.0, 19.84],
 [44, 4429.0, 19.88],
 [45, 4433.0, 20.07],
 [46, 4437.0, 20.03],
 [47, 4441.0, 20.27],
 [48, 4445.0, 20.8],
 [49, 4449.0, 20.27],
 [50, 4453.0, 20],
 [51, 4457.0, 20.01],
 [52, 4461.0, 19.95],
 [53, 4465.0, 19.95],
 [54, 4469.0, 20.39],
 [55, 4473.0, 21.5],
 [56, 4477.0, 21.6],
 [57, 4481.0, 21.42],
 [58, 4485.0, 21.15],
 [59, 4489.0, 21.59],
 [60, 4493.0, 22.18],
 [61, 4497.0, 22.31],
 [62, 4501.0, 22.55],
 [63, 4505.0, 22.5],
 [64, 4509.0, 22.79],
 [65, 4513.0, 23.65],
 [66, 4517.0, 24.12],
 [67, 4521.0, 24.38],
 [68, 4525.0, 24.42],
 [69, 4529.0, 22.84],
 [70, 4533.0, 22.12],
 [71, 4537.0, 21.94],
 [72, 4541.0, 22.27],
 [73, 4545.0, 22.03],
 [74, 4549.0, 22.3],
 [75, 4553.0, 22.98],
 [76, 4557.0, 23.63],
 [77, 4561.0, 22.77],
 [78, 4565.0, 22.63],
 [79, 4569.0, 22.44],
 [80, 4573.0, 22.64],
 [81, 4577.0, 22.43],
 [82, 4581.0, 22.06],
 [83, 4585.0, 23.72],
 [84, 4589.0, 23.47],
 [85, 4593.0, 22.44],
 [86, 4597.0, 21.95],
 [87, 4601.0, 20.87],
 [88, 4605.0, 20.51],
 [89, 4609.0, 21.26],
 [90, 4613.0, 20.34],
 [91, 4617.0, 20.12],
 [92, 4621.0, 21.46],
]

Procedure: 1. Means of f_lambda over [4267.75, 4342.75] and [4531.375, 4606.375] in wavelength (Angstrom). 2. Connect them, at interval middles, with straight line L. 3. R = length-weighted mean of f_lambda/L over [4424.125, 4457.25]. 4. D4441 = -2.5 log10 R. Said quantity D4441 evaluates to 0.18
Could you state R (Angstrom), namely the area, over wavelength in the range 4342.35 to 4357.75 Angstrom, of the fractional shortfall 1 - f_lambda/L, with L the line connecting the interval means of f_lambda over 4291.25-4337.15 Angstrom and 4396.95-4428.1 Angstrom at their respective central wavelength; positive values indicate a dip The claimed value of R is -3.8 Angstrom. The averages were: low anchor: 25.4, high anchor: 20.9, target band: 29.6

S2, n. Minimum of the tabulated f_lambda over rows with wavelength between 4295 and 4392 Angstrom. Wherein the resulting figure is 22.17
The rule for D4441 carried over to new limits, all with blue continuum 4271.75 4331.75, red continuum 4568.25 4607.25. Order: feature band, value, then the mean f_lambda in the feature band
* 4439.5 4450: 0.131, 20.5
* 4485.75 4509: 0.027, 22.2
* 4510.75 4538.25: -0.036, 23.4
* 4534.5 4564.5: -0.004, 22.6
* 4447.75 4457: 0.149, 20.1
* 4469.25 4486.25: 0.077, 21.3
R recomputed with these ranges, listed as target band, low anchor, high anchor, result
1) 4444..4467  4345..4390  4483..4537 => 3.5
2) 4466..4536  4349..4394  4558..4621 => 2.0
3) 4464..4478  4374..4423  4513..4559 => 1.0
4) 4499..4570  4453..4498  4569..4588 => -3.0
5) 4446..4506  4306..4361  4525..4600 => 8.5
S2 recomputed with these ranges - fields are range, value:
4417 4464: 19.84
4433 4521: 19.95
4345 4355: 28.17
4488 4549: 21.59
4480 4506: 21.15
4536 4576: 21.94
